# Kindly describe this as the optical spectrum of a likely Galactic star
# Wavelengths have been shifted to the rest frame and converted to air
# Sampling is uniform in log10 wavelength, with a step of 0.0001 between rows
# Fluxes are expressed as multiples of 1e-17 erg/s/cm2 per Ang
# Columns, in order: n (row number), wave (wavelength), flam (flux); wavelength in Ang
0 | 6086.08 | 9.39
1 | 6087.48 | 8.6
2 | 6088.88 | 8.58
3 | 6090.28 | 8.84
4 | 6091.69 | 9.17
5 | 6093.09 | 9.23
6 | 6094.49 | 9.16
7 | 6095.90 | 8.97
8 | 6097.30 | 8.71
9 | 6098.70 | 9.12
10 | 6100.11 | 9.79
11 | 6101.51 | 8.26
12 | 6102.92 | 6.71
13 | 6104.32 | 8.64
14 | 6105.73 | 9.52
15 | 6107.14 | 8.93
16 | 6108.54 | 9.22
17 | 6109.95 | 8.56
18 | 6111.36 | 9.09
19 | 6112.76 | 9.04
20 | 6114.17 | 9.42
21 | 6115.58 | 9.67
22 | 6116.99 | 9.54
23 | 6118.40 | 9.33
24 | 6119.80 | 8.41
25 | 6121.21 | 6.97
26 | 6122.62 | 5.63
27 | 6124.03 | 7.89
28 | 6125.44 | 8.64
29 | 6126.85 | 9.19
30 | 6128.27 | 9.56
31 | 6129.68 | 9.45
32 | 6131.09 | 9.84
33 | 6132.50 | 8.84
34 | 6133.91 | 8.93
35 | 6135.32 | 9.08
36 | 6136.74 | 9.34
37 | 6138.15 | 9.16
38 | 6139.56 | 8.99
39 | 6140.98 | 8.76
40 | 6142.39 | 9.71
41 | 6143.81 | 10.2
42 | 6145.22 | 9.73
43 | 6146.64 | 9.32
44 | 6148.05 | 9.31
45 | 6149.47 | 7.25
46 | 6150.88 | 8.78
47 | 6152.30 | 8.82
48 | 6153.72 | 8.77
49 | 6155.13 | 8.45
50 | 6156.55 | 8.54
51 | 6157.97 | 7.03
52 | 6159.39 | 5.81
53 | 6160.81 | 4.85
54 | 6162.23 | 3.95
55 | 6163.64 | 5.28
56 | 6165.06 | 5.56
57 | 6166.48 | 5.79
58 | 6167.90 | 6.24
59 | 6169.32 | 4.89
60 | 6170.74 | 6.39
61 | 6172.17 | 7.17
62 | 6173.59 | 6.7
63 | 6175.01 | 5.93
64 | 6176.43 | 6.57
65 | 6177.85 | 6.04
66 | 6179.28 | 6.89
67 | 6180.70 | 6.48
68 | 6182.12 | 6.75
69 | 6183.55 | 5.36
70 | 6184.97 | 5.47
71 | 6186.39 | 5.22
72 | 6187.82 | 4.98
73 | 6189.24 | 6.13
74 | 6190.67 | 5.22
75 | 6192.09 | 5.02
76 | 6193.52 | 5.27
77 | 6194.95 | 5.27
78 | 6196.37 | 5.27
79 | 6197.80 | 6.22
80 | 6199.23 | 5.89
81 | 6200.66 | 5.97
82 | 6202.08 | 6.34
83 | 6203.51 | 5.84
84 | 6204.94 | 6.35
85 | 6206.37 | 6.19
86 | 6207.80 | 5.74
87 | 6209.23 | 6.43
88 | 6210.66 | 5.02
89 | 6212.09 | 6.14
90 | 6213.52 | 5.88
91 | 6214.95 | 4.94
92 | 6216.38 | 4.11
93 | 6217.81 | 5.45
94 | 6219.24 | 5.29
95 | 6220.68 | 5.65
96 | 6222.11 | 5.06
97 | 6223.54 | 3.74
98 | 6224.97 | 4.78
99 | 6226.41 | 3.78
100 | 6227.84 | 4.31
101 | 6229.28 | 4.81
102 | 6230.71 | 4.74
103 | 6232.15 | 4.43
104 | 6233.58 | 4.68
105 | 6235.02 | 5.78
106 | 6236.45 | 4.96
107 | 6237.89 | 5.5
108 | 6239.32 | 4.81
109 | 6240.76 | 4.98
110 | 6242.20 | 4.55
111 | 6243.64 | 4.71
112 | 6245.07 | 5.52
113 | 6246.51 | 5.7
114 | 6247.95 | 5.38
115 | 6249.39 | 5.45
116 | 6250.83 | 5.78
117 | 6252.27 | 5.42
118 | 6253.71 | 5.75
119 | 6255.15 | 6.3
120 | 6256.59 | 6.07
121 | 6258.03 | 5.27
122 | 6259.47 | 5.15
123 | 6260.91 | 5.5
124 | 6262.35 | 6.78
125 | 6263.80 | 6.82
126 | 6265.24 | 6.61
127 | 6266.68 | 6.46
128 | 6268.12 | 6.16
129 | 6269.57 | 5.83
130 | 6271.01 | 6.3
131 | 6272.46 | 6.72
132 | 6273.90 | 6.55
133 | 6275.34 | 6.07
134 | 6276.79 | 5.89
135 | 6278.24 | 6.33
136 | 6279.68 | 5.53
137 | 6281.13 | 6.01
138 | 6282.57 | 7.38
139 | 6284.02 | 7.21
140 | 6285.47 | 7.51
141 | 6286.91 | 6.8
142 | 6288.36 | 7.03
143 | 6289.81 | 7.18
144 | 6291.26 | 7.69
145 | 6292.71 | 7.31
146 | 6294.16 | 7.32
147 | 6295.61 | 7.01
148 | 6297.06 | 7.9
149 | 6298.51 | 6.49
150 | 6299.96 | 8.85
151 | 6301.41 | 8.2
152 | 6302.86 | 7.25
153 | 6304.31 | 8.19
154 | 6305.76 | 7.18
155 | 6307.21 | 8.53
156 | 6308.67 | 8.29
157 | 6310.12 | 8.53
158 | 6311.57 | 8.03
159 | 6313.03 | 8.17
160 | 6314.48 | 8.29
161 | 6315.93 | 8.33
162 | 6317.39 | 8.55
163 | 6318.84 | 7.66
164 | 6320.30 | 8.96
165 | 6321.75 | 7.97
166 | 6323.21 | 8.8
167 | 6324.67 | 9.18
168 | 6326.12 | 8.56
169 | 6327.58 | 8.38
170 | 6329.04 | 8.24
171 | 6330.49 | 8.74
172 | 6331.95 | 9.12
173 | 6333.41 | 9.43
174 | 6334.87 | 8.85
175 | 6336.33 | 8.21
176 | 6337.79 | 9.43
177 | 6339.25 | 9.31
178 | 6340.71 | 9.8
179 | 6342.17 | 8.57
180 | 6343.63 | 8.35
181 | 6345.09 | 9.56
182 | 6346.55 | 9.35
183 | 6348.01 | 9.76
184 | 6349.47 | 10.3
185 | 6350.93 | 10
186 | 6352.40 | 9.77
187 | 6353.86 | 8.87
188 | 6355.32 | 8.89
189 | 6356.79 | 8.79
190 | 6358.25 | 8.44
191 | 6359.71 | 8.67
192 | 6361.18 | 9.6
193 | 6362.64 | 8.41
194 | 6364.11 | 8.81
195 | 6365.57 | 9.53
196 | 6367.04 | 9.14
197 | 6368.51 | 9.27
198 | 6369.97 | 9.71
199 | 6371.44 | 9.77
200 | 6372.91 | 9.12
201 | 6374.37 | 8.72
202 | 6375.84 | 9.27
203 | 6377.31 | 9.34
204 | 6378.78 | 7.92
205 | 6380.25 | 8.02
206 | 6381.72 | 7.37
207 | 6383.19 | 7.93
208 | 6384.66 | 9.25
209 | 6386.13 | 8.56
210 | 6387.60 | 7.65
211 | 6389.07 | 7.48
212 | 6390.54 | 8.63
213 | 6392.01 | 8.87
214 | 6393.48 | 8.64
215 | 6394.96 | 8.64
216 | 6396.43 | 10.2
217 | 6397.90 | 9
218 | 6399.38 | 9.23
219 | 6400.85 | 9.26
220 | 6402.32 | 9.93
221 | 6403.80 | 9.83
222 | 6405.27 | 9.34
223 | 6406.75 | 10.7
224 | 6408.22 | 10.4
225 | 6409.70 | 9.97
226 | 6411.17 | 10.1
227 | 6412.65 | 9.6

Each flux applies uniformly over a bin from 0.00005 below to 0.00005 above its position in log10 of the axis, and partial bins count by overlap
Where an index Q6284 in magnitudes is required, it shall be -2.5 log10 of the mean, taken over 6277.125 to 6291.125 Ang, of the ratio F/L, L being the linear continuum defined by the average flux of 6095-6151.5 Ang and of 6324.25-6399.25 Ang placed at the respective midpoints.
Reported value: 0.296 mag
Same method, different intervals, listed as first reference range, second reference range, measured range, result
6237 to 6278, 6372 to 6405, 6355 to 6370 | -0.102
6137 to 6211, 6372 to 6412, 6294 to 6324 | 0.013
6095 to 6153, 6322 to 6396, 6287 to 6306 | 0.186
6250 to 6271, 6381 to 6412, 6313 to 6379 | -0.133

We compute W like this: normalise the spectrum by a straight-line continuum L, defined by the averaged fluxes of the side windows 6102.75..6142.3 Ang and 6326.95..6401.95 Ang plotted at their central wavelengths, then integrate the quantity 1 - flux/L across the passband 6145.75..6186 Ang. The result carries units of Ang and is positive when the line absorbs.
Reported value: 9.7 Ang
